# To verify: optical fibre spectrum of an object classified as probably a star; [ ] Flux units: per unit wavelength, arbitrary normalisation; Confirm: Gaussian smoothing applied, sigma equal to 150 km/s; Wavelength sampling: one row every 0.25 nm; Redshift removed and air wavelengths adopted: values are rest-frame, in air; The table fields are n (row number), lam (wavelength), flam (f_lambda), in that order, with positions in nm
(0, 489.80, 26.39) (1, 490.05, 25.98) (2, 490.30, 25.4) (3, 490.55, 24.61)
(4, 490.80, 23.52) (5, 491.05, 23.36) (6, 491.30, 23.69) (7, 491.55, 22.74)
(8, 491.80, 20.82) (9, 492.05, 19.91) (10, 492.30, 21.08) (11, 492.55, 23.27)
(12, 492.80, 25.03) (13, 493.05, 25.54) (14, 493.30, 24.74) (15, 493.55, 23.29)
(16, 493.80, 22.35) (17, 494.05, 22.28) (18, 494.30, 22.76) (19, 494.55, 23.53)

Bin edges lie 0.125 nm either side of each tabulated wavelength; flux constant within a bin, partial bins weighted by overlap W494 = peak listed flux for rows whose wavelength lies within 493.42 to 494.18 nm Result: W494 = 23.29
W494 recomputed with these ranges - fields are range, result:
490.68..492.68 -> 23.69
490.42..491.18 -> 24.61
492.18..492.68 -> 23.27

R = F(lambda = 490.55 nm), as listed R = 24.61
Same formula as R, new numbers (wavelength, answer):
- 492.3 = 21.08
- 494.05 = 22.28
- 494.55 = 23.53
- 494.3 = 22.76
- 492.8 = 25.03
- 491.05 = 23.36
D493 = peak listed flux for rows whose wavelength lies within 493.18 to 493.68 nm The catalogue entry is 24.74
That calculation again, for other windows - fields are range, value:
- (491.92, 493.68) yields 25.54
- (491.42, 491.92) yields 22.74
